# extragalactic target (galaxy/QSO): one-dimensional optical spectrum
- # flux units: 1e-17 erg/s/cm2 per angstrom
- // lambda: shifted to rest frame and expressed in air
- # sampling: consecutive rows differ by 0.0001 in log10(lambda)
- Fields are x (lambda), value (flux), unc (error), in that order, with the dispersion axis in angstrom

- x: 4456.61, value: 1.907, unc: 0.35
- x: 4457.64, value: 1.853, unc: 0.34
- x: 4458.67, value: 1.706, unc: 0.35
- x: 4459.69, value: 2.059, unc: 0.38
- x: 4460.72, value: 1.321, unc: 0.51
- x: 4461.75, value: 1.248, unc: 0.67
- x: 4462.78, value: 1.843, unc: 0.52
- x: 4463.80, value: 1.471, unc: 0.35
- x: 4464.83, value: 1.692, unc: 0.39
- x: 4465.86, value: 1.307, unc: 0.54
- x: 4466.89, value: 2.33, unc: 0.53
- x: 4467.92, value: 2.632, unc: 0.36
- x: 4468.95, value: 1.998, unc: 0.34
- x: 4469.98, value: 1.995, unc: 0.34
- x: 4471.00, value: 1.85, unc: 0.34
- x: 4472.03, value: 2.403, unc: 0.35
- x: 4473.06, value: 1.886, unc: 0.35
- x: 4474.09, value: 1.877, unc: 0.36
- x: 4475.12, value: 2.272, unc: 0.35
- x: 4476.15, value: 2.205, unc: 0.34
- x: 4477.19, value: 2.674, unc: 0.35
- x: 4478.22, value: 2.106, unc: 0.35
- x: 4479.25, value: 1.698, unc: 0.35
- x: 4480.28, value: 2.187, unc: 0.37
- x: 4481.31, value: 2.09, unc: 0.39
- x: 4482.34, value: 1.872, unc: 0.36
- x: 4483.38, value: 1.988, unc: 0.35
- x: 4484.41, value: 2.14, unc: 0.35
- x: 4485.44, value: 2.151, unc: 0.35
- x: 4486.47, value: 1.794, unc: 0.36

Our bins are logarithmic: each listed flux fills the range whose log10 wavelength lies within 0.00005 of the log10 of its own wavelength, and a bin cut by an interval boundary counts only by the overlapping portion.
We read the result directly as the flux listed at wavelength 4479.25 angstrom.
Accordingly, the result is 1.698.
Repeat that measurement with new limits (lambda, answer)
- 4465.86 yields 1.307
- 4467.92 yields 2.632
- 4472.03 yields 2.403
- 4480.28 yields 2.187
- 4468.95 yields 1.998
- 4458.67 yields 1.706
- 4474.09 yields 1.877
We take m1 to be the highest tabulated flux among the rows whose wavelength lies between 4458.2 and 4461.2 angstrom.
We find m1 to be 2.059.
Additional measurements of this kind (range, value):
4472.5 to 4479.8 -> 2.674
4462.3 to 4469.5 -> 2.632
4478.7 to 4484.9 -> 2.187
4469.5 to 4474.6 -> 2.403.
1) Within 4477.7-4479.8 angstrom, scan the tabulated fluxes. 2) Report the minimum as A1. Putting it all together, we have 1.698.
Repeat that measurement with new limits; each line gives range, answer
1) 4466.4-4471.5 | 1.85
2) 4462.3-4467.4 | 1.307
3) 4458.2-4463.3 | 1.248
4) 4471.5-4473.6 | 1.886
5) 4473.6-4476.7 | 1.877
